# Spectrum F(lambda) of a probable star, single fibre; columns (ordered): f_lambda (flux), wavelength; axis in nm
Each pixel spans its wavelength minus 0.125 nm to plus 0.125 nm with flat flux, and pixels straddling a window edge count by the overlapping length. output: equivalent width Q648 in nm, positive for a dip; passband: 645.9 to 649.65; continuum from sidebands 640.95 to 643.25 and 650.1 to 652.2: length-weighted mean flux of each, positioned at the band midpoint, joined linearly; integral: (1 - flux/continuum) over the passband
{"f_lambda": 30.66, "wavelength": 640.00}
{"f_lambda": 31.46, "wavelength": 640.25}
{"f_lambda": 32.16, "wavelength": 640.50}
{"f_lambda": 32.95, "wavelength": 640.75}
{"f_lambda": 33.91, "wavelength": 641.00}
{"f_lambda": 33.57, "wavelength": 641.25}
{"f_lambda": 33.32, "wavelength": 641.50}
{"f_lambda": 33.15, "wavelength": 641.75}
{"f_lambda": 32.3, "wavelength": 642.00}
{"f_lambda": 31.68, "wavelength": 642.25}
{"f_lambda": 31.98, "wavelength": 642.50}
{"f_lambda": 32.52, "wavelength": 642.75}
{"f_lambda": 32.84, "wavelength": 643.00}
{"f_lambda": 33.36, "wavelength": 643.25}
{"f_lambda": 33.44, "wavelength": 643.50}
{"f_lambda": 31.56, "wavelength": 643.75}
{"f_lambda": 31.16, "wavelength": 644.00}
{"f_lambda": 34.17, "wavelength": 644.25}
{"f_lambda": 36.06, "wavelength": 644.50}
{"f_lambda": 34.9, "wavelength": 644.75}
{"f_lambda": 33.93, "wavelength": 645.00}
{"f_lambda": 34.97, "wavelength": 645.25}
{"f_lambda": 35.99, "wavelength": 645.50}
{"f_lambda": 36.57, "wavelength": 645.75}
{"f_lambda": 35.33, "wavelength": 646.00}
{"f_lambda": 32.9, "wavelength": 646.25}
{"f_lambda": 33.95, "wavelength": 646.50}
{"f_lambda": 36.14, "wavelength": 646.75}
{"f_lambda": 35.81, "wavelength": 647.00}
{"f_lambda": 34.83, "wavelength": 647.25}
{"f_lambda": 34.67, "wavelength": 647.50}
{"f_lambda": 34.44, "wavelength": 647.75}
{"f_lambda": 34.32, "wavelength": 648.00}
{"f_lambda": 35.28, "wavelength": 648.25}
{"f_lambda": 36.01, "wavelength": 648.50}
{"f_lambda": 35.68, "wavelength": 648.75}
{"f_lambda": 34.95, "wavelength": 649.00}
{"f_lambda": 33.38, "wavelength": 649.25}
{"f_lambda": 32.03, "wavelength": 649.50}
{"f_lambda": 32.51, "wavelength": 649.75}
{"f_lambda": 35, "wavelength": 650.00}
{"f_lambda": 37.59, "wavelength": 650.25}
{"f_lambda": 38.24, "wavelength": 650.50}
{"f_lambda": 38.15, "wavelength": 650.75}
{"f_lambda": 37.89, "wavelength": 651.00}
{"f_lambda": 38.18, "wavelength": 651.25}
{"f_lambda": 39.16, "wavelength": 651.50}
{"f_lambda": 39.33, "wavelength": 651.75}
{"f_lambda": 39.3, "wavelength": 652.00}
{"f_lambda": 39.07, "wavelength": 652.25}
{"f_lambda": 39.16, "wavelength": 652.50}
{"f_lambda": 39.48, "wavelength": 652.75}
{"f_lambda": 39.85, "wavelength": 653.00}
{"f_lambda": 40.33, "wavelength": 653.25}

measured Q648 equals 0.18 nm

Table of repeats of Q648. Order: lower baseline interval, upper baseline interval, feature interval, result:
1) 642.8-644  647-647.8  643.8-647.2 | -0.091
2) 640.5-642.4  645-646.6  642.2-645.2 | 0.064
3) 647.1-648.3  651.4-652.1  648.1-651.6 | 0.109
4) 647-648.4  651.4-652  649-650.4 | 0.106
